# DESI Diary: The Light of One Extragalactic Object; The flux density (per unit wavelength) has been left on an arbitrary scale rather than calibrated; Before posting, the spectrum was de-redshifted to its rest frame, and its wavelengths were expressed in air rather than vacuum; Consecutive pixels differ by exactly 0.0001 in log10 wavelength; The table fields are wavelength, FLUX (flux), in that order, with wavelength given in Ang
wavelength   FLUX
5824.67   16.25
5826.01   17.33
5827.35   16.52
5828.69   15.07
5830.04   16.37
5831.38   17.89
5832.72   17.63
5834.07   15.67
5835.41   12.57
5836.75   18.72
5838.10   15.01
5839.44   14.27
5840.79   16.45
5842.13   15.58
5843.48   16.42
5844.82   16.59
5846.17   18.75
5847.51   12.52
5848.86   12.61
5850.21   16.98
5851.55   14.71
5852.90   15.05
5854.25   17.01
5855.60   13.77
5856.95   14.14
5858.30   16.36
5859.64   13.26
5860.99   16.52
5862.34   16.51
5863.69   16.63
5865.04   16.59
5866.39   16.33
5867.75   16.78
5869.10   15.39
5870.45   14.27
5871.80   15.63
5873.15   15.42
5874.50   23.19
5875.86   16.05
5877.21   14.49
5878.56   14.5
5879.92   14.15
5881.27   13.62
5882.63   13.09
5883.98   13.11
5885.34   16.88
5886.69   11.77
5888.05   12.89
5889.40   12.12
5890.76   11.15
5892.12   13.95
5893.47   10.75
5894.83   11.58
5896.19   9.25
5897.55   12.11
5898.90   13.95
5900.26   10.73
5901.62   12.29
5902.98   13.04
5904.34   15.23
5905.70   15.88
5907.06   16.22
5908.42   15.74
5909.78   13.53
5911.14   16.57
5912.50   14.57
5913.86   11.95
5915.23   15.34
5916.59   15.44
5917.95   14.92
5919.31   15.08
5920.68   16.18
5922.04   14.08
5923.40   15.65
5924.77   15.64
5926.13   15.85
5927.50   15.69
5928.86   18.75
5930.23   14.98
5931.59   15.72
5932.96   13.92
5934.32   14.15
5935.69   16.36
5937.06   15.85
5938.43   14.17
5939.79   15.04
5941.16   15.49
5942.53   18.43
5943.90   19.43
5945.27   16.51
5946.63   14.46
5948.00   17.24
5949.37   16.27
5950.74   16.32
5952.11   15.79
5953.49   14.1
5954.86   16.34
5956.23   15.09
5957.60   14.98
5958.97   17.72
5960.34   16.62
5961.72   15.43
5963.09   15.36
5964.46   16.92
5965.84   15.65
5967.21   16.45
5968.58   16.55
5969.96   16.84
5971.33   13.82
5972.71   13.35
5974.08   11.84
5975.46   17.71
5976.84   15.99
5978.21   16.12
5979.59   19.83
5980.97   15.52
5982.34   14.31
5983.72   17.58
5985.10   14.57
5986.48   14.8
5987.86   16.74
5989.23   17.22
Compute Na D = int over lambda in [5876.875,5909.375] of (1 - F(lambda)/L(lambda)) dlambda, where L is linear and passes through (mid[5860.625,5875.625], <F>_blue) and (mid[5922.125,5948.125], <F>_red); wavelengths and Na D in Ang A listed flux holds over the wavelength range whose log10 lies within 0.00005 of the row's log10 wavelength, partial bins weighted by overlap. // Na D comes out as 6.2 Ang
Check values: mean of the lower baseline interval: 16.6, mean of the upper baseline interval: 15.9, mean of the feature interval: 13.3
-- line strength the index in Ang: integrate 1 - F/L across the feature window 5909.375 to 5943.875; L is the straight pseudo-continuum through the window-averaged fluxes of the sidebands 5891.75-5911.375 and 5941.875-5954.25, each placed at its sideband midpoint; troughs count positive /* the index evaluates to -0.9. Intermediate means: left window 13.3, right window 16.5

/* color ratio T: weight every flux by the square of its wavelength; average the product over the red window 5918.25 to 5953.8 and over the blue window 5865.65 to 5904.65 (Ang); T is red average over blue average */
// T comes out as 1.16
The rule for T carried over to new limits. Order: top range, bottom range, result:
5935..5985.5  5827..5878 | 1.04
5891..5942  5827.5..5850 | 0.94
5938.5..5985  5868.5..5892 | 1.13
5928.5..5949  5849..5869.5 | 1.05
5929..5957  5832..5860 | 1.06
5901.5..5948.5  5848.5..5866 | 1.02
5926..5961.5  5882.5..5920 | 1.20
